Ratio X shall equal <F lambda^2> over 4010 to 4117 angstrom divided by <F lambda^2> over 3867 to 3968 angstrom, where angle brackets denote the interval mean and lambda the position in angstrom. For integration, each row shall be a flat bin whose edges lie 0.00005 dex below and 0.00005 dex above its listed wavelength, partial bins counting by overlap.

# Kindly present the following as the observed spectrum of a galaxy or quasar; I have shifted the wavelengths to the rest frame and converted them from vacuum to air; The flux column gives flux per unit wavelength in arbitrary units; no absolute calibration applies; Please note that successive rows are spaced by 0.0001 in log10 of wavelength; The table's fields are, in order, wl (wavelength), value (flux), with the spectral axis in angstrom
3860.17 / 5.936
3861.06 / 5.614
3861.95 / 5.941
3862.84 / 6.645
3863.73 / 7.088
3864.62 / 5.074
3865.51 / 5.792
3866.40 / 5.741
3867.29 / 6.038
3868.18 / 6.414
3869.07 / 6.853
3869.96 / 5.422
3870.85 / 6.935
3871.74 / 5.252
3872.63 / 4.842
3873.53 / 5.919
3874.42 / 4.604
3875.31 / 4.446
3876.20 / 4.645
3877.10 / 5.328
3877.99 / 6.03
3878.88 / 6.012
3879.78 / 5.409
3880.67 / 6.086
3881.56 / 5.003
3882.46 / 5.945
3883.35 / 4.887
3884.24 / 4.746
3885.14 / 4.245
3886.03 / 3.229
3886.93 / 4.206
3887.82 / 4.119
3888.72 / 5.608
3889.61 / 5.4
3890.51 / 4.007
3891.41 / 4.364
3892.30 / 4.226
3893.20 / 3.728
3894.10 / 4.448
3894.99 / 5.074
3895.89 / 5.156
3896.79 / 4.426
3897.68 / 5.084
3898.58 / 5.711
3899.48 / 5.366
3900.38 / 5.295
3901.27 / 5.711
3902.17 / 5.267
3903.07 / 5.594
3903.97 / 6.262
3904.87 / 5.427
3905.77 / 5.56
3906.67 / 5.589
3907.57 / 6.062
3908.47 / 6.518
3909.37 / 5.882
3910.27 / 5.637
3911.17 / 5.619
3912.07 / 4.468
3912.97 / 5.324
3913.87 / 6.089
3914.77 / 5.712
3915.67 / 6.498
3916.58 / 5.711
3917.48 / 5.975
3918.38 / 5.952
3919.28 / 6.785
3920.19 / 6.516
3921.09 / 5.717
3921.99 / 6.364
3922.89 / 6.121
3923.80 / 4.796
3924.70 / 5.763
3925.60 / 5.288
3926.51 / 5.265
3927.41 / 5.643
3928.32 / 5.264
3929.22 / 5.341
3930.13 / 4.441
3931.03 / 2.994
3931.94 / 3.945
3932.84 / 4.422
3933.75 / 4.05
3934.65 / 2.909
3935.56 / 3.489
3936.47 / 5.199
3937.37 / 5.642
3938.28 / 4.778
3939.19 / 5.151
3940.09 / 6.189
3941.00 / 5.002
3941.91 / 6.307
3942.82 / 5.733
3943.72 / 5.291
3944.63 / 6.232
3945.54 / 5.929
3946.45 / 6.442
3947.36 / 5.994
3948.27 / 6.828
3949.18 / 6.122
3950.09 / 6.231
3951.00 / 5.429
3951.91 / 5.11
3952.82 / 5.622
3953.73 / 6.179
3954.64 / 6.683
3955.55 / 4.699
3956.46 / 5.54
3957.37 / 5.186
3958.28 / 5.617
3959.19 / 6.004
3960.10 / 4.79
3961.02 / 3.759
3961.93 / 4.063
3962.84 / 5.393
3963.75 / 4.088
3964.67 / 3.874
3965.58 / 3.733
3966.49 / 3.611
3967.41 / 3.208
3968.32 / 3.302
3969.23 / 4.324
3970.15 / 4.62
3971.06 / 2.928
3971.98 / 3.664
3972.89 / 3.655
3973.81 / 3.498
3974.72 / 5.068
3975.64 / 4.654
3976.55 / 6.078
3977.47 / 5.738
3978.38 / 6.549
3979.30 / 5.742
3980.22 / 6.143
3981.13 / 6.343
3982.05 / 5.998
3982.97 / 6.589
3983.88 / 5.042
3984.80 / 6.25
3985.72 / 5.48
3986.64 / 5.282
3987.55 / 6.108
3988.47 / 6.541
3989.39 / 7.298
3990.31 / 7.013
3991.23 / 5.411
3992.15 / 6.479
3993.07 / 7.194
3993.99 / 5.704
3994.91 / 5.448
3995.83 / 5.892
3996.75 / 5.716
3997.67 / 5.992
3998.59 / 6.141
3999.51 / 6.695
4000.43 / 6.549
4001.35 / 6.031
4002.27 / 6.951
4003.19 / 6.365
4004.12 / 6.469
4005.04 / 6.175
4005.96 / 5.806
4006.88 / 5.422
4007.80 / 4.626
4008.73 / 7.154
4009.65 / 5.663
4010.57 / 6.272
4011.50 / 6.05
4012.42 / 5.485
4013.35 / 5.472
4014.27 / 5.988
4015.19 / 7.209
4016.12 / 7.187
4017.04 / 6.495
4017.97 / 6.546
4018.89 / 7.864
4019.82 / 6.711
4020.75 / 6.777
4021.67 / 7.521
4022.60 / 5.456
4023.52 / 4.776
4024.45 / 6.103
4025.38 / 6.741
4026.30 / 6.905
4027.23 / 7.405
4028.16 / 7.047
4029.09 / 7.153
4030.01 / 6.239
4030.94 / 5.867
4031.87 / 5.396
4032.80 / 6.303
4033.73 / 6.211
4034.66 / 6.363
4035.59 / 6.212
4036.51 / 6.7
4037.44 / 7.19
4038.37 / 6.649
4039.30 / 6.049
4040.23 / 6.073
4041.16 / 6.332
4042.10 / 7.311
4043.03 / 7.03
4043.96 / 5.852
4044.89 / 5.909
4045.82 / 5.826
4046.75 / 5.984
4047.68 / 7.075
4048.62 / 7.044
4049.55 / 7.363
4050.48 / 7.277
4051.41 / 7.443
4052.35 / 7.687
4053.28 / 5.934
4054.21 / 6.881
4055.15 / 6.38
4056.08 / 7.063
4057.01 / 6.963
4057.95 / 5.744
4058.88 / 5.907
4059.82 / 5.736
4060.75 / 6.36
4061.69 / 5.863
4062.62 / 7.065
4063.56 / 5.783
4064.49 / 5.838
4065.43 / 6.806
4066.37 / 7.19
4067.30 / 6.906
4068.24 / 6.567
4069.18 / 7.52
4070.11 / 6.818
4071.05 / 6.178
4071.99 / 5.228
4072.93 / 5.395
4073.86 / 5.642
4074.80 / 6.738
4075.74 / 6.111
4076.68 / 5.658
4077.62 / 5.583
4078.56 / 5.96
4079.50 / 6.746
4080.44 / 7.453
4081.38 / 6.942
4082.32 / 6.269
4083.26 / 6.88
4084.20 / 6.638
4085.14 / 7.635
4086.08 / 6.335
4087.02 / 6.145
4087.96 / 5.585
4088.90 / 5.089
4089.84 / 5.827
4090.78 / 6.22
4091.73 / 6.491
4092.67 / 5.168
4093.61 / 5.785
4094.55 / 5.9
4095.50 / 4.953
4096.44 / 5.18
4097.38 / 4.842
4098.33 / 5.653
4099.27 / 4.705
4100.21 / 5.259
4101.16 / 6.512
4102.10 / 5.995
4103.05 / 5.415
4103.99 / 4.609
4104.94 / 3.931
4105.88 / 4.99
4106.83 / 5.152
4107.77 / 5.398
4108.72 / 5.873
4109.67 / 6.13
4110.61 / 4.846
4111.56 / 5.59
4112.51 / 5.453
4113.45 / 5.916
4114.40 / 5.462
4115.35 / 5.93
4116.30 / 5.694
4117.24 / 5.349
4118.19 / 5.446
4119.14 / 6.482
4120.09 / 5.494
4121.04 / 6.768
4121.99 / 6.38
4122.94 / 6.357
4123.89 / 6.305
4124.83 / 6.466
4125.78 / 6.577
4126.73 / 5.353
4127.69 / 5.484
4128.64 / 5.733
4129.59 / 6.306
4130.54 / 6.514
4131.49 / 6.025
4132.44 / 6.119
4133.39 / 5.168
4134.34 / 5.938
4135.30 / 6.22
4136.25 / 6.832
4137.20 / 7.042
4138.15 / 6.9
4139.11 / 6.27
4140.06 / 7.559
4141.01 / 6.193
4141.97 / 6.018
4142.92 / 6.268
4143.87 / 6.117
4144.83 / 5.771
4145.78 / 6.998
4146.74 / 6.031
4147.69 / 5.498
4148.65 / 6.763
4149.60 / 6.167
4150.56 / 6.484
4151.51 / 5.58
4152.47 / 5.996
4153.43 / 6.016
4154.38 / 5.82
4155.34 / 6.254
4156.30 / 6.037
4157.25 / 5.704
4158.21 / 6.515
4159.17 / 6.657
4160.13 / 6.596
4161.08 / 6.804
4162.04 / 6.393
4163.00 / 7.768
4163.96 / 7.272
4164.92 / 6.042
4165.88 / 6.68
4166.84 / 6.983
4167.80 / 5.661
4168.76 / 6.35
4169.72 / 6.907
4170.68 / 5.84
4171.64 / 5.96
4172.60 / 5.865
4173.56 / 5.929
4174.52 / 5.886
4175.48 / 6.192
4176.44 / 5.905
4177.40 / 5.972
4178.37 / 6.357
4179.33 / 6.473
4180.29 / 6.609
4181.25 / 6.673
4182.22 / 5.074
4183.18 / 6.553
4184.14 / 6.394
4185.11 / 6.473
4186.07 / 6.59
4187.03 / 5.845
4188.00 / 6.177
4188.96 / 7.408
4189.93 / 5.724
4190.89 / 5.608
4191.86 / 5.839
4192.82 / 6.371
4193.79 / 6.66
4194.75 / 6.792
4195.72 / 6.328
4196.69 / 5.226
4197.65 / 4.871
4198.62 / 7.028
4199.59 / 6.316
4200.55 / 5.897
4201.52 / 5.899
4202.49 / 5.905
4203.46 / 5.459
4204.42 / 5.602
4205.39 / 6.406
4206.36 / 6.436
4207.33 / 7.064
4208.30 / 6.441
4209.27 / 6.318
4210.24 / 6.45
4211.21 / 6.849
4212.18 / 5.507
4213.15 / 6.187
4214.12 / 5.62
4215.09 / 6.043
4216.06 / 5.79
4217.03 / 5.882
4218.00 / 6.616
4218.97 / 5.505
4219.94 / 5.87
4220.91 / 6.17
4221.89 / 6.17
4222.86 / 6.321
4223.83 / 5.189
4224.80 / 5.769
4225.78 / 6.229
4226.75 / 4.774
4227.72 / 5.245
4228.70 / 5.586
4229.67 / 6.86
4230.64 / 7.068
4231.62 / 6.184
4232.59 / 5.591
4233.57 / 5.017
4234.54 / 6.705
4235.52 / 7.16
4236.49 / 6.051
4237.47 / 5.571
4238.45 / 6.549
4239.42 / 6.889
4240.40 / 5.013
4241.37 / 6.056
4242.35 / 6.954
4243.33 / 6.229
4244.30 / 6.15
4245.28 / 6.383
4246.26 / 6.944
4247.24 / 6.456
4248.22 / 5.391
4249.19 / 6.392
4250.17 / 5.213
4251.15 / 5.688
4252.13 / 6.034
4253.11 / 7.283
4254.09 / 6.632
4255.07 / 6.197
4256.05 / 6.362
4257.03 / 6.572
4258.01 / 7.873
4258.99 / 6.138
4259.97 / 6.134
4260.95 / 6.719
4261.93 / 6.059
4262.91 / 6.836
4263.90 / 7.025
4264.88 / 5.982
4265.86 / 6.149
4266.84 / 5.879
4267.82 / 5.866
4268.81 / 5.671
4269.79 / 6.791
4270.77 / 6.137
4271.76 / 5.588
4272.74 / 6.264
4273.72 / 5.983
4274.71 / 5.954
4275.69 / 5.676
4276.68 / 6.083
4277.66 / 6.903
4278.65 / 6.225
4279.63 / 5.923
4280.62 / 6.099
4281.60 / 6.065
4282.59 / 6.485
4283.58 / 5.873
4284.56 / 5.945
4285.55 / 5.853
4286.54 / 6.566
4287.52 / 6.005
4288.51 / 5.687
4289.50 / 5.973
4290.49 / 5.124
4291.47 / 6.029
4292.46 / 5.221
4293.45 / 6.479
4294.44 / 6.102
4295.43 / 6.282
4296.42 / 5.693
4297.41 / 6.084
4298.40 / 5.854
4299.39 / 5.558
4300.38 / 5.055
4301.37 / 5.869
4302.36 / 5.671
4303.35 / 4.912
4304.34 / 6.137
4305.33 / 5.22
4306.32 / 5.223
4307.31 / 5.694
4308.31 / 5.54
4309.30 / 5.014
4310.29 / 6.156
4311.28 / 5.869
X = 1.3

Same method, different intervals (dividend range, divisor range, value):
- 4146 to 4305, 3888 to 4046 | 1.23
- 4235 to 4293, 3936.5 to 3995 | 1.33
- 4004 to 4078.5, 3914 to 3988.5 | 1.28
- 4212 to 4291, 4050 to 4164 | 1.07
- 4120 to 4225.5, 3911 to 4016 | 1.25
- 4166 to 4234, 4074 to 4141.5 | 1.07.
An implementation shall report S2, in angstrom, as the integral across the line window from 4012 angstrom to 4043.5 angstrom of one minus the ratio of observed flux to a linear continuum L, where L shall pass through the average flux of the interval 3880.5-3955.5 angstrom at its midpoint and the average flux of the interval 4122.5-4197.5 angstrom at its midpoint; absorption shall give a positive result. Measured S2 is -4.1 angstrom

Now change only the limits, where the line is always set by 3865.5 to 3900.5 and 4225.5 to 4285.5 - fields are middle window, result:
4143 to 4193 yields -2.7 angstrom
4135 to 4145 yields -1.1 angstrom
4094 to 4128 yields 1.0 angstrom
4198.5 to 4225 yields -0.1 angstrom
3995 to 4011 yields -1.8 angstrom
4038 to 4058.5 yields -3.7 angstrom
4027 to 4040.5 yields -2.1 angstrom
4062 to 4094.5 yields -3.4 angstrom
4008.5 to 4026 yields -2.8 angstrom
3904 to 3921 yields -2.1 angstrom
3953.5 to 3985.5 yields 2.7 angstrom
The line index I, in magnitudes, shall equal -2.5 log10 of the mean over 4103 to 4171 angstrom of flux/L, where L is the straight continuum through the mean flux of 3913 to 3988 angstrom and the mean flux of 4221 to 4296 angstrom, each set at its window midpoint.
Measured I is -0.05 mag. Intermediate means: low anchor 5.24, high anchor 6.14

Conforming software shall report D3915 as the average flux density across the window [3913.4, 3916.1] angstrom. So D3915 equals 6.1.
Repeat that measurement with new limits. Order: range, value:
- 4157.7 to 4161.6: 6.63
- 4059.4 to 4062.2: 6.02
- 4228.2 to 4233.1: 6.25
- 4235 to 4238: 6.25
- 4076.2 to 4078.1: 5.61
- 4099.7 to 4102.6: 5.9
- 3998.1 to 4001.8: 6.36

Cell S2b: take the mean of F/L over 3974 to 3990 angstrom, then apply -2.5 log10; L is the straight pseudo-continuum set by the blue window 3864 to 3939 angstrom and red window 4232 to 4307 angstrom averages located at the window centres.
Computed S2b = -0.09 mag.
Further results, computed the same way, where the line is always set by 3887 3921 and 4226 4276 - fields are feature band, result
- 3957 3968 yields 0.24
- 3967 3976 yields 0.39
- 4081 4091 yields -0.09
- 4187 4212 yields -0.02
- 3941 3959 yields -0.06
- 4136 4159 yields -0.06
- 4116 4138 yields -0.03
